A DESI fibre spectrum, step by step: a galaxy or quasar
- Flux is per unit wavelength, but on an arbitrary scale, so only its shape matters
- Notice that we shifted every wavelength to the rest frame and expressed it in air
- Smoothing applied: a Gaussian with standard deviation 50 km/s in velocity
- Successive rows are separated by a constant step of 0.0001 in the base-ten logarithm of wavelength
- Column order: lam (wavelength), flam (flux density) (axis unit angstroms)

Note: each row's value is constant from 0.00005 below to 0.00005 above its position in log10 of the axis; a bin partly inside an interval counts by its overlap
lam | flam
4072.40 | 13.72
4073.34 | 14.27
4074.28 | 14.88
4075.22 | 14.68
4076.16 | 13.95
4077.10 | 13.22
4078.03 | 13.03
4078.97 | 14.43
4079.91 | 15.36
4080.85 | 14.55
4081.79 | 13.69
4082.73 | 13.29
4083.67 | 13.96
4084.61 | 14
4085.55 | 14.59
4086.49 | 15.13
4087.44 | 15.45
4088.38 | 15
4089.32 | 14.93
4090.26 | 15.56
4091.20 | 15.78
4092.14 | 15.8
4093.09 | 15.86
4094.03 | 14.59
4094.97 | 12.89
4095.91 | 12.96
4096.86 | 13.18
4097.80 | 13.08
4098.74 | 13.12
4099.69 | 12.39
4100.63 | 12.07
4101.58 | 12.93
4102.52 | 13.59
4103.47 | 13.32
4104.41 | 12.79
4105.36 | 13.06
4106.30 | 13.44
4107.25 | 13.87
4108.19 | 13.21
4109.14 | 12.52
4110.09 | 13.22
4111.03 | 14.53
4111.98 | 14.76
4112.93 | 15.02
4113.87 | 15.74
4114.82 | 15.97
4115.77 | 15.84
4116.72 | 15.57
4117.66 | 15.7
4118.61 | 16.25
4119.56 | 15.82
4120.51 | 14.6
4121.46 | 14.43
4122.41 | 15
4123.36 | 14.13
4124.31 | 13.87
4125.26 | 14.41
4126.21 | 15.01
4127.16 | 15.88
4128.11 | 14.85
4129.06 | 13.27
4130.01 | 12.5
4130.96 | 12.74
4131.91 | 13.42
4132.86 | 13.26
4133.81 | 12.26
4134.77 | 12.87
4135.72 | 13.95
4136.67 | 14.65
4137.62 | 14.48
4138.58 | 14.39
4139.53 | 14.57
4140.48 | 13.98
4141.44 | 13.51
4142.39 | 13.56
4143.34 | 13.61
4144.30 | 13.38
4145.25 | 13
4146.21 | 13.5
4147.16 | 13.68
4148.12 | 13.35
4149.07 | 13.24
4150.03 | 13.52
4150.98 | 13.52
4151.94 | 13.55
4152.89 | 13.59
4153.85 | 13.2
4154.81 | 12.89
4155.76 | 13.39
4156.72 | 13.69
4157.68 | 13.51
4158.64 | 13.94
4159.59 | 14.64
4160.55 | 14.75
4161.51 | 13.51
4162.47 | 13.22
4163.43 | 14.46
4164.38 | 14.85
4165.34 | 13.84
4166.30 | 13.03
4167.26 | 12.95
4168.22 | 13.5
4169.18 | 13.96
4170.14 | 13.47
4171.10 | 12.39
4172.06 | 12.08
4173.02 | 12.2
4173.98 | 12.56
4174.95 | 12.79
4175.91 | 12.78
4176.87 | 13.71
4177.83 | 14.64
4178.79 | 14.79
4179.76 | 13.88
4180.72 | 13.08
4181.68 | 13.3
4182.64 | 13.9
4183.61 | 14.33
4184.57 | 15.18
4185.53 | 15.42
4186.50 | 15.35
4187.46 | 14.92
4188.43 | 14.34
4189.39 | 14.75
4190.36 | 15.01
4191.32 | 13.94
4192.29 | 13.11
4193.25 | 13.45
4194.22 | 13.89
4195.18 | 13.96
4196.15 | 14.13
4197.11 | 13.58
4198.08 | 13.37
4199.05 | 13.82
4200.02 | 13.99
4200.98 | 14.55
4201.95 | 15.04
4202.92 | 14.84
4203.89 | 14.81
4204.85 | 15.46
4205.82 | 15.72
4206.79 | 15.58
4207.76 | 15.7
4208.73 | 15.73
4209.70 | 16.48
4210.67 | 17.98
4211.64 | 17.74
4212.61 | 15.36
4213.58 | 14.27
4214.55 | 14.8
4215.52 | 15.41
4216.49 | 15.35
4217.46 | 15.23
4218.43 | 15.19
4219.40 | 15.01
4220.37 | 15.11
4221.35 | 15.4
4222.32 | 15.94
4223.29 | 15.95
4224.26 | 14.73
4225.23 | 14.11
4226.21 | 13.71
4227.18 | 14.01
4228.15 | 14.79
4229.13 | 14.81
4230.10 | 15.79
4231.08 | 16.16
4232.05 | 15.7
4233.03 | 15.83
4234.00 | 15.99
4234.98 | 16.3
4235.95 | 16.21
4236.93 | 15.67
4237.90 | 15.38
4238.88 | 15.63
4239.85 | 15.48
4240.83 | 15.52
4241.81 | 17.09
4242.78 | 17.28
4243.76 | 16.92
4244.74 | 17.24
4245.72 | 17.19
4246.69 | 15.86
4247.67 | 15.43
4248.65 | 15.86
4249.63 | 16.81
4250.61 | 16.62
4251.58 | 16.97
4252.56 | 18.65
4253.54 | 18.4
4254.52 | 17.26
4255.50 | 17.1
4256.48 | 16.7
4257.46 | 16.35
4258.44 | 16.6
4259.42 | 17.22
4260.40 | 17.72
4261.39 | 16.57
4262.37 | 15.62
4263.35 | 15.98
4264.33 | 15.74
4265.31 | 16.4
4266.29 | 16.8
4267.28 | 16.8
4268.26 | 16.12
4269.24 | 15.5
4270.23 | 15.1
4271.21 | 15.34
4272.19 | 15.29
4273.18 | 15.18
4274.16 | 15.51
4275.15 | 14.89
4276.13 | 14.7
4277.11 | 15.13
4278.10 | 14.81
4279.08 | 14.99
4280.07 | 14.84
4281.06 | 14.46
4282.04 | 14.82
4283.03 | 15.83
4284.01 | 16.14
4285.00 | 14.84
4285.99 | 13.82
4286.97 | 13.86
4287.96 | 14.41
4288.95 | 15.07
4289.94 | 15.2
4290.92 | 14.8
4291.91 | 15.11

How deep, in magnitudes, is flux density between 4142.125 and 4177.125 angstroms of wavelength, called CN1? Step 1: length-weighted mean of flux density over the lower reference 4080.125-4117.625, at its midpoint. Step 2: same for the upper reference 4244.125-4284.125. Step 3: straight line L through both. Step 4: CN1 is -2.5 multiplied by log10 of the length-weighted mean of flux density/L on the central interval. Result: 0.11 mag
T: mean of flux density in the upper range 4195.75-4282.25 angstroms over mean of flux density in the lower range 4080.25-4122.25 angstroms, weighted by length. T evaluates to 1.10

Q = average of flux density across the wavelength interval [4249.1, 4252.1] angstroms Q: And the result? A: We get 16.8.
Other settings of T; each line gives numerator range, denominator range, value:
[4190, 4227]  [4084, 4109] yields 1.07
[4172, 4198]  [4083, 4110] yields 1.00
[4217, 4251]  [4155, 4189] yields 1.14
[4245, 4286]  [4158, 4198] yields 1.16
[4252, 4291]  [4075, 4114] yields 1.13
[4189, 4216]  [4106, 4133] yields 1.03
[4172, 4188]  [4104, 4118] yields 0.97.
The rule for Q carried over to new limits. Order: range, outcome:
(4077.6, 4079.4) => 13.7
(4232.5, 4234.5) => 15.9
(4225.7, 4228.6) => 14.2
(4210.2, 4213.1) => 17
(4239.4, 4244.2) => 16.5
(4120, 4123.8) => 14.5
